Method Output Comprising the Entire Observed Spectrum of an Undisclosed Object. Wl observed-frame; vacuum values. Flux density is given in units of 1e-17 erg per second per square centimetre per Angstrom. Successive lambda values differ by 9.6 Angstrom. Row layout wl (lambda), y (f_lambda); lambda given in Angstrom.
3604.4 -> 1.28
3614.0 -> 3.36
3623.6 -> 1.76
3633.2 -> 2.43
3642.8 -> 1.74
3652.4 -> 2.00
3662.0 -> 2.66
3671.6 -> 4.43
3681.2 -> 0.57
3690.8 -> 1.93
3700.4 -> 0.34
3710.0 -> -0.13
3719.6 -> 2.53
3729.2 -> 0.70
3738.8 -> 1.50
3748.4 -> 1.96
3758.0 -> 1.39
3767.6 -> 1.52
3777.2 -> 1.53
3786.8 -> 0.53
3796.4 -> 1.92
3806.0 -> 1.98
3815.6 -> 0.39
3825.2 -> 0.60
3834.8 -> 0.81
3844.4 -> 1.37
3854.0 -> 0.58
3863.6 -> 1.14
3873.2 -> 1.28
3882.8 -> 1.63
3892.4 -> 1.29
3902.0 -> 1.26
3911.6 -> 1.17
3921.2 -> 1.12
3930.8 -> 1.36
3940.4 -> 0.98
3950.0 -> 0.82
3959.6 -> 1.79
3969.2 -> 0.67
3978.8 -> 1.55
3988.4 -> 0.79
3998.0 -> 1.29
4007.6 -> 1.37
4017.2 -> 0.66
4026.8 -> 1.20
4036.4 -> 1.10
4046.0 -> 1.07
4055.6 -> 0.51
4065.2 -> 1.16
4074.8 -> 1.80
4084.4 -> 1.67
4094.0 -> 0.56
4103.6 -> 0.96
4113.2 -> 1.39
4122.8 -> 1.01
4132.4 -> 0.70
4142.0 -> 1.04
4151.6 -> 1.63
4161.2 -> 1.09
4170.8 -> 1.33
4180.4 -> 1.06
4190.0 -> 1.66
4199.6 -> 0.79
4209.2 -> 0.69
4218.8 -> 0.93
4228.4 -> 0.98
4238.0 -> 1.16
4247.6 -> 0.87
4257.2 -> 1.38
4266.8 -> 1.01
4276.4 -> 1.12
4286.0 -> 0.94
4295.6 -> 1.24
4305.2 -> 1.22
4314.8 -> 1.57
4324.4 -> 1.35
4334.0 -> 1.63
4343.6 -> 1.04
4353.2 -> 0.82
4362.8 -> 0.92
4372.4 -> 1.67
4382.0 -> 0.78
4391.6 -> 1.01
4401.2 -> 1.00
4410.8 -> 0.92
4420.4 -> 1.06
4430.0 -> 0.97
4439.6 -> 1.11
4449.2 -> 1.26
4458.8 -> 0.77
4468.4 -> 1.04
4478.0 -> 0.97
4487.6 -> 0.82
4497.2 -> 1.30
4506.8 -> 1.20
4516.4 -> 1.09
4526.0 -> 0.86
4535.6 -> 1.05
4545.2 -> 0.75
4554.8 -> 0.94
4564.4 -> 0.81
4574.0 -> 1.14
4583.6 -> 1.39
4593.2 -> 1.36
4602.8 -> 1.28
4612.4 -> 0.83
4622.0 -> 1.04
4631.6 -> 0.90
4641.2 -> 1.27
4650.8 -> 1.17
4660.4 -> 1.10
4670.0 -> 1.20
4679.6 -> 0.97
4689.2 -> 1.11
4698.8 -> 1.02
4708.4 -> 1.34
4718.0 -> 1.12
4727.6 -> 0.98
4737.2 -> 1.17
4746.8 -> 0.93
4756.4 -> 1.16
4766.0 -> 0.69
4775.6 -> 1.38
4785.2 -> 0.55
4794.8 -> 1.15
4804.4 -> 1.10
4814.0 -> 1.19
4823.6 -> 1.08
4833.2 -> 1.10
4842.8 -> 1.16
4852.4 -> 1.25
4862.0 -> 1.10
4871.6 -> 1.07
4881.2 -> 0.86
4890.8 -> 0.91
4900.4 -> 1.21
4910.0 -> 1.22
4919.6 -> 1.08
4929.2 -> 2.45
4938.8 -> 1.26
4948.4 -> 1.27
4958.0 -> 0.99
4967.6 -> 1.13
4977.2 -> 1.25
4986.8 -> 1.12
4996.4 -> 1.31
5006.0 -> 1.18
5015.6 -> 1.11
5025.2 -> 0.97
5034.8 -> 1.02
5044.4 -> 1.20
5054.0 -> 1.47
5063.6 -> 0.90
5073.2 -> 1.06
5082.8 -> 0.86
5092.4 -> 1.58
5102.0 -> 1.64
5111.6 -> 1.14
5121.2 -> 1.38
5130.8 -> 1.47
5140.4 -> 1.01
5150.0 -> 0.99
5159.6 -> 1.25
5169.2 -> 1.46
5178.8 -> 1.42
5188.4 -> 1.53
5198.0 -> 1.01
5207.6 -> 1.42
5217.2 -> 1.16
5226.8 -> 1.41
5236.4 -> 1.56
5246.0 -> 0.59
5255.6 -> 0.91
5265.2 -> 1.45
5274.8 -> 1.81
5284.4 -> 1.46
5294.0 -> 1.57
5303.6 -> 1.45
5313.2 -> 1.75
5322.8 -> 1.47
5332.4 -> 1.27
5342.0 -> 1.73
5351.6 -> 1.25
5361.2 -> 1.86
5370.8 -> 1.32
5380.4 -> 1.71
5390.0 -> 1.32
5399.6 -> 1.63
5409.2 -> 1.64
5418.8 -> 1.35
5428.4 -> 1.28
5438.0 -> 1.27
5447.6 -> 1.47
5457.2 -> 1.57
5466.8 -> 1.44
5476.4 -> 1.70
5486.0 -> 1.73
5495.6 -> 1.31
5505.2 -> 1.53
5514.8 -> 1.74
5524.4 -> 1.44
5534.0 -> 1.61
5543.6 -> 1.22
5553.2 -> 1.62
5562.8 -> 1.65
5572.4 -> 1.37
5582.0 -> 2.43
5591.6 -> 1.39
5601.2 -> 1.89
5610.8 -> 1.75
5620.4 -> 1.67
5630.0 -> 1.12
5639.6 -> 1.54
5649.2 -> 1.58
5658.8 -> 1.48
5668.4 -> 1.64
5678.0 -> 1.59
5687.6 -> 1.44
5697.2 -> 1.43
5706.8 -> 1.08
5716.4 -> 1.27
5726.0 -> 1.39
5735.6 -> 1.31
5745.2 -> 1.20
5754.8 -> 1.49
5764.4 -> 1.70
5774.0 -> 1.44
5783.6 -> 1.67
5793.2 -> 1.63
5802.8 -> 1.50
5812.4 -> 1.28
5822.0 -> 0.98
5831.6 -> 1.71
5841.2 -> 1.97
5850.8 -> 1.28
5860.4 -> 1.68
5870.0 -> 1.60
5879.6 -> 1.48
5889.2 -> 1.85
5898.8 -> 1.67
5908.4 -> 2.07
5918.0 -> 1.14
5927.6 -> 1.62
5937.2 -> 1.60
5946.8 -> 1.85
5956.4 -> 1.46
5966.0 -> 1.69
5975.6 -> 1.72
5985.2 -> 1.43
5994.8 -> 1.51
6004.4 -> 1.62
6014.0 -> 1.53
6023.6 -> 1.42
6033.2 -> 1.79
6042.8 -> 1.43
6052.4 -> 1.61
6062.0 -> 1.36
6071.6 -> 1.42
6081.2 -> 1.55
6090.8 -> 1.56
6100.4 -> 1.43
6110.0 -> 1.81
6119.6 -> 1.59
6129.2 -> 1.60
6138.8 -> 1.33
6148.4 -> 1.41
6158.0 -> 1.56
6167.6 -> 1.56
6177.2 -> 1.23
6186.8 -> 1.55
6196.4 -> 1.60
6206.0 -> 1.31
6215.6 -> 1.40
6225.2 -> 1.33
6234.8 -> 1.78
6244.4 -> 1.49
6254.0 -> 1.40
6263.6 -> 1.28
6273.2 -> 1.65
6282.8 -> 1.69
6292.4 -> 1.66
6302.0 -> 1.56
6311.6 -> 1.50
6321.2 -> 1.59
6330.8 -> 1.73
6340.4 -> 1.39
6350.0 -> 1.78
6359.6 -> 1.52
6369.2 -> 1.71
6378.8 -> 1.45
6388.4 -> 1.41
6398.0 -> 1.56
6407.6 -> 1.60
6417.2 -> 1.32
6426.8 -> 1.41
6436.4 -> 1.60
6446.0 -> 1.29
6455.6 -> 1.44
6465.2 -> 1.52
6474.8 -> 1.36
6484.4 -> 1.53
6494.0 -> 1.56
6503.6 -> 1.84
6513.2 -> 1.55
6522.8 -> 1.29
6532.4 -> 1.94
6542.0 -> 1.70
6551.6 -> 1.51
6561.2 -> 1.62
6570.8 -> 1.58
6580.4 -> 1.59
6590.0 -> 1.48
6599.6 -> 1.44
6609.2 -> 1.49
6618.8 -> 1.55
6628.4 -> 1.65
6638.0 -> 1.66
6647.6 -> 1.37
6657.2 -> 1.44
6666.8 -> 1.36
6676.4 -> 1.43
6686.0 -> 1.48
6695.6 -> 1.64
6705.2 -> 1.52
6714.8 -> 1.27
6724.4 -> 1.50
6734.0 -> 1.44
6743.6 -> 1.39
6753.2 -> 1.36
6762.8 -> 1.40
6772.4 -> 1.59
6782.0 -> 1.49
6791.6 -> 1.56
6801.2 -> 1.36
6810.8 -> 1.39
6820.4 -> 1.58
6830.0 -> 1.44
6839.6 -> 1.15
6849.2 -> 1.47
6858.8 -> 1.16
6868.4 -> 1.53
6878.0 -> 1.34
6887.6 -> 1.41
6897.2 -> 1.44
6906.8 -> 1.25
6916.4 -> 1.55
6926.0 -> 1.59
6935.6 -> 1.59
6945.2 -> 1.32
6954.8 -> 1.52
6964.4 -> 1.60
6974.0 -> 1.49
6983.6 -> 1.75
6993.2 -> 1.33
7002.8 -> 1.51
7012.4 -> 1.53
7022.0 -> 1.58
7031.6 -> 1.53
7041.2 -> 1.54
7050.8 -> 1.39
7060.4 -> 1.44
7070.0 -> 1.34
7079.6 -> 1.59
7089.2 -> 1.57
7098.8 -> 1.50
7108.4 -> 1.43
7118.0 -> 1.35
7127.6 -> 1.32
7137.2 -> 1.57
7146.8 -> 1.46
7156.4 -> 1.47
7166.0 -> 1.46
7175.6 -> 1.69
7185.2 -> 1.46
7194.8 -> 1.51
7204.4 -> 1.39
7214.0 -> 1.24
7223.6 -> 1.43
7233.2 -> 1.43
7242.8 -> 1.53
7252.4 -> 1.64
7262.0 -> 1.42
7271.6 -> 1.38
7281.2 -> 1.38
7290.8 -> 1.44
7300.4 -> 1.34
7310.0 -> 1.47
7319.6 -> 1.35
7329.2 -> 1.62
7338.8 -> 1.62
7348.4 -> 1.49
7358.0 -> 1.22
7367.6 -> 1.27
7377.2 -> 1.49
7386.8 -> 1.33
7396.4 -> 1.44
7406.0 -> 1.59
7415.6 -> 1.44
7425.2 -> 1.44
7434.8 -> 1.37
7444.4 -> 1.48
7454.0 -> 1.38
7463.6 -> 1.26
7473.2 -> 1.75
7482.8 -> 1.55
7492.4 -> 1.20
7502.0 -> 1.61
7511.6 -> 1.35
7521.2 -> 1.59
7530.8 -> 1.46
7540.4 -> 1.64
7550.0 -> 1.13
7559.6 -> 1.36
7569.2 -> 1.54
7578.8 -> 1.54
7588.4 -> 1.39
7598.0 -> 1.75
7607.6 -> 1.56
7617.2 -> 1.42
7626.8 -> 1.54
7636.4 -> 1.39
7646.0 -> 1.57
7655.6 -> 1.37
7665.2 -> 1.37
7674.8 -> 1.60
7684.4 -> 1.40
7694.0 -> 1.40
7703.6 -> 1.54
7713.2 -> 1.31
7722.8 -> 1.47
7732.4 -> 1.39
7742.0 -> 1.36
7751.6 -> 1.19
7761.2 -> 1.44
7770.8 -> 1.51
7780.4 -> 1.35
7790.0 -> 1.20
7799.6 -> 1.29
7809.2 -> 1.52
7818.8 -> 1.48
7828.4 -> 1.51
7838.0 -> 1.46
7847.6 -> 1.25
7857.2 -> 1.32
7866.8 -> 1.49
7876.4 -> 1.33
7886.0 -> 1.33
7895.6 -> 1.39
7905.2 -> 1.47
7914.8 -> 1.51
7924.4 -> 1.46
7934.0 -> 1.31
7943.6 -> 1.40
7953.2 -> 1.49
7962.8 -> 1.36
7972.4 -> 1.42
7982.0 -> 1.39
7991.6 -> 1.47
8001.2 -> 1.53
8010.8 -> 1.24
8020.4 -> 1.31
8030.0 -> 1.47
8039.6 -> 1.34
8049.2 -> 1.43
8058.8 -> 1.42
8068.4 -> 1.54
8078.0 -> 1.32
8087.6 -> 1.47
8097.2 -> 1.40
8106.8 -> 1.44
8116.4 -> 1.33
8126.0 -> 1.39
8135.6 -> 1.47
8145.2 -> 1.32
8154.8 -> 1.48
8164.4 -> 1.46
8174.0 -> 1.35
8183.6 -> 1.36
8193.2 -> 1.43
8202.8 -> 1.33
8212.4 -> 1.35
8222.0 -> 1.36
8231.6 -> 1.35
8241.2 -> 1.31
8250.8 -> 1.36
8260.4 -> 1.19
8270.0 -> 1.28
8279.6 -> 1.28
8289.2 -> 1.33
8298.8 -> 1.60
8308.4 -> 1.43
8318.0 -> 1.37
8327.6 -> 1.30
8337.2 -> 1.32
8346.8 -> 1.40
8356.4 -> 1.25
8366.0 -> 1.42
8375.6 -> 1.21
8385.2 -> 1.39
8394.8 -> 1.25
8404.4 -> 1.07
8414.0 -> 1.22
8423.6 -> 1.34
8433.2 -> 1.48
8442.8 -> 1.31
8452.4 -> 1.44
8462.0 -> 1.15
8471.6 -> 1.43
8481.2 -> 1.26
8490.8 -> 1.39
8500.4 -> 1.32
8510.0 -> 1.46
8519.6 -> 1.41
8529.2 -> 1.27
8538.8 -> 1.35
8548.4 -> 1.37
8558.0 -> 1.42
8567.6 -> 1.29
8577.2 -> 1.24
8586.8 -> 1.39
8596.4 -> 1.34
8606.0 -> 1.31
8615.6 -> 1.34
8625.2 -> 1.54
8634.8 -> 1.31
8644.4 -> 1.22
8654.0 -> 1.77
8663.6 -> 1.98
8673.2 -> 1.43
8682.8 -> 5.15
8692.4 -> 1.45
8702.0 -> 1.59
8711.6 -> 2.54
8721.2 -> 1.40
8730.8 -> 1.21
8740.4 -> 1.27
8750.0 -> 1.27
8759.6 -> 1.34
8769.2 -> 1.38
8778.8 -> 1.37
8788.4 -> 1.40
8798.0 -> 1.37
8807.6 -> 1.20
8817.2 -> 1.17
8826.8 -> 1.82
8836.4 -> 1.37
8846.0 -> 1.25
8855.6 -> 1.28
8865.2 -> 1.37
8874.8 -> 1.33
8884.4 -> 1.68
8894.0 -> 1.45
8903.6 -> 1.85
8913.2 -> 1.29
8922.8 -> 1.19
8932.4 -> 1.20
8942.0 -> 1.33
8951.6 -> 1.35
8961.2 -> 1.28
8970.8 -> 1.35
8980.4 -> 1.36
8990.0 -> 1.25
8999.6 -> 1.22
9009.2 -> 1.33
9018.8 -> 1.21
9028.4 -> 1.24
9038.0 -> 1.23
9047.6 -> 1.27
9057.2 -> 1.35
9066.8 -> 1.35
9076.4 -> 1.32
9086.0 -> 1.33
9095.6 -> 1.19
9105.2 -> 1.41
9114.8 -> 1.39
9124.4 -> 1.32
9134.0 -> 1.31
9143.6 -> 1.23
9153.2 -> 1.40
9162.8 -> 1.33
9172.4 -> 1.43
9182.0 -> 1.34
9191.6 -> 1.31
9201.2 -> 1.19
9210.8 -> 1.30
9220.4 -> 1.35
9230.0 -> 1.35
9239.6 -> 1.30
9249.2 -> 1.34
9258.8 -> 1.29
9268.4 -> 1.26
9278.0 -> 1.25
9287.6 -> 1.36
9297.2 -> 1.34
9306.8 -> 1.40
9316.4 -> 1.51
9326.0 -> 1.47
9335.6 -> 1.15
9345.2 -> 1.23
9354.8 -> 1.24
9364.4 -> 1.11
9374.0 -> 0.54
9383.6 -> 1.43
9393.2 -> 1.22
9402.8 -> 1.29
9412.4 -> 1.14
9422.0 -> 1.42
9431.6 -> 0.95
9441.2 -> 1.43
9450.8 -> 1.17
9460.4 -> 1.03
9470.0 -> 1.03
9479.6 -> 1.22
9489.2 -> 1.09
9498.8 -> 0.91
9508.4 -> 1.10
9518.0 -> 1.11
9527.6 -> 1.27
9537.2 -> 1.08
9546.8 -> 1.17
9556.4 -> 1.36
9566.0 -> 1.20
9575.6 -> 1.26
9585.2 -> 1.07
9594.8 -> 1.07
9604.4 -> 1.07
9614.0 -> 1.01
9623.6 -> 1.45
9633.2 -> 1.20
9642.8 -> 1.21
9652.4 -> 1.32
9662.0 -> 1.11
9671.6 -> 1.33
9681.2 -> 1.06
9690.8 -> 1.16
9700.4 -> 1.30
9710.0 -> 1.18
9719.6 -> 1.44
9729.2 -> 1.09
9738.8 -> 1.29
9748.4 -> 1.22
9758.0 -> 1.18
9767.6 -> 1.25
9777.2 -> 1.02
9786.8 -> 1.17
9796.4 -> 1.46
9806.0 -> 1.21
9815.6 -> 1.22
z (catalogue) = 0.323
